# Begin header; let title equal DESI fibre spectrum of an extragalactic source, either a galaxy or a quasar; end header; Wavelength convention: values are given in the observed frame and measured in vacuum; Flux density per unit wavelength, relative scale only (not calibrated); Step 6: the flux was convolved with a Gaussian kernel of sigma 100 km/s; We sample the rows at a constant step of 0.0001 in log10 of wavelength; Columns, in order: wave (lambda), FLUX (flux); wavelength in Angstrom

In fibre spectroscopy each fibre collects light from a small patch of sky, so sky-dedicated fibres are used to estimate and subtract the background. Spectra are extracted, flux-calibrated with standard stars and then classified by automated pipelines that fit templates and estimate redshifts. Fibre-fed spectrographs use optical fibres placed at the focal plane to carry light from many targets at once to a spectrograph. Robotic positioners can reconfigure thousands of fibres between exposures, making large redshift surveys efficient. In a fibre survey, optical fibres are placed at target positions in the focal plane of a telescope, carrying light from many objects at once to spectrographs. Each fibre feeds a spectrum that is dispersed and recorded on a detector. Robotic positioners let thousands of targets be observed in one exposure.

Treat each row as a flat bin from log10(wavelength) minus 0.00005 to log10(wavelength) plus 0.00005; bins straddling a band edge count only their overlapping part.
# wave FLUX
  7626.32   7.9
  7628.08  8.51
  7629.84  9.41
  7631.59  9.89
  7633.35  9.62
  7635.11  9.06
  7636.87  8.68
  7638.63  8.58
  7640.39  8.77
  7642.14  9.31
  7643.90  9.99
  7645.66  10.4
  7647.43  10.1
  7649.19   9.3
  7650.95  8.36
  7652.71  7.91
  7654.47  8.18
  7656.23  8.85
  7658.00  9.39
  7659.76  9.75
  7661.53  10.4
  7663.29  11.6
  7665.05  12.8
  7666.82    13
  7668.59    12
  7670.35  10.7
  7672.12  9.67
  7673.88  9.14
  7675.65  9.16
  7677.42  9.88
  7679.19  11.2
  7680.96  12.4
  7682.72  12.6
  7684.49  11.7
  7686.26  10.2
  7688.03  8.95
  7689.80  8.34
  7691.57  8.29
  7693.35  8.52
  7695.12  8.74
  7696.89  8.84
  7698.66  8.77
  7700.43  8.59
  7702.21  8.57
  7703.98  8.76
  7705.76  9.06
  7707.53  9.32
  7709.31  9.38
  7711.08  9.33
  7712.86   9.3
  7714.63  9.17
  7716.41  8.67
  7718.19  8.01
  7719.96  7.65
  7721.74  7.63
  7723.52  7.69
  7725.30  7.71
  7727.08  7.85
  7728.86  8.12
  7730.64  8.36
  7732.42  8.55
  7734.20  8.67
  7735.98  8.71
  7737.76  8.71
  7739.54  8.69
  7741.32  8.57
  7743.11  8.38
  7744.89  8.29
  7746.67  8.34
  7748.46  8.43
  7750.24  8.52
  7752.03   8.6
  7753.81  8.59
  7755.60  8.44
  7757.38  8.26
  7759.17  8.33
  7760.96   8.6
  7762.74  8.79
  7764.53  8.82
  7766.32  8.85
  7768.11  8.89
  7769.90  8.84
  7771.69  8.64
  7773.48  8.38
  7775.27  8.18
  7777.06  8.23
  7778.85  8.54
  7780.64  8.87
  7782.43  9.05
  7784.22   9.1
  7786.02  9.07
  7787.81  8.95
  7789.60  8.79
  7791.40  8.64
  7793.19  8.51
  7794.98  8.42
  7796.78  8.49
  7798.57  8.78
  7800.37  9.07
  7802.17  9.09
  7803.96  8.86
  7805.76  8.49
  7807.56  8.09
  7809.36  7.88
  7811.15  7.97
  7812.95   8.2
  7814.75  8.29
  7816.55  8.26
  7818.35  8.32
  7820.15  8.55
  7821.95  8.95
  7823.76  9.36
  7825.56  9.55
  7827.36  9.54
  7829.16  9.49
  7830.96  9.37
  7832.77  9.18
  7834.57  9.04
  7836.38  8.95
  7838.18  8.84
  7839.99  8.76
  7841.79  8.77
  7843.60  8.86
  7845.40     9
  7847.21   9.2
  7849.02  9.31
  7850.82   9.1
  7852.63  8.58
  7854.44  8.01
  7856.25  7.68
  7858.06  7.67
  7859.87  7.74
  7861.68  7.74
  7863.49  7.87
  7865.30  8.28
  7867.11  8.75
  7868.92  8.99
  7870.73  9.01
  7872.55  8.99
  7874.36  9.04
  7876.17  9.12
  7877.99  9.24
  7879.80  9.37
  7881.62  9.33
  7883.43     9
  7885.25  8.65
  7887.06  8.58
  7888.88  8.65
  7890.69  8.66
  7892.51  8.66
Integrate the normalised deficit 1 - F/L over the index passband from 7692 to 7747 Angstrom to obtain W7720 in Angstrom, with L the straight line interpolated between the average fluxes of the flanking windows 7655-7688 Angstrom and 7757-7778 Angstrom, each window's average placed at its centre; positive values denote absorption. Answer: 6.3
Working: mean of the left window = 10.7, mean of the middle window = 8.55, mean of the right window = 8.57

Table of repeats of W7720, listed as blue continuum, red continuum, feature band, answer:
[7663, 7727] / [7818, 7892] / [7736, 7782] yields 3.4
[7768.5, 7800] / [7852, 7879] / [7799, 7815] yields 0.3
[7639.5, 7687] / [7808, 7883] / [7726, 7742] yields 2.0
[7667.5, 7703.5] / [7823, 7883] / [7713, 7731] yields 2.8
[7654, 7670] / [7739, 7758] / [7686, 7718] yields 2.6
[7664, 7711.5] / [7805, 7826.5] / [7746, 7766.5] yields 1.4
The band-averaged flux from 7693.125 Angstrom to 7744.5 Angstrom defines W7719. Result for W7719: 8.56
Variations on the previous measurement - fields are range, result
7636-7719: 9.63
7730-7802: 8.63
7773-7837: 8.74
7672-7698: 9.84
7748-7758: 8.49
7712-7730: 8.18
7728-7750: 8.49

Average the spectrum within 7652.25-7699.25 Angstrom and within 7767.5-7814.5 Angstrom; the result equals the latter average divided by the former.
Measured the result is 0.86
